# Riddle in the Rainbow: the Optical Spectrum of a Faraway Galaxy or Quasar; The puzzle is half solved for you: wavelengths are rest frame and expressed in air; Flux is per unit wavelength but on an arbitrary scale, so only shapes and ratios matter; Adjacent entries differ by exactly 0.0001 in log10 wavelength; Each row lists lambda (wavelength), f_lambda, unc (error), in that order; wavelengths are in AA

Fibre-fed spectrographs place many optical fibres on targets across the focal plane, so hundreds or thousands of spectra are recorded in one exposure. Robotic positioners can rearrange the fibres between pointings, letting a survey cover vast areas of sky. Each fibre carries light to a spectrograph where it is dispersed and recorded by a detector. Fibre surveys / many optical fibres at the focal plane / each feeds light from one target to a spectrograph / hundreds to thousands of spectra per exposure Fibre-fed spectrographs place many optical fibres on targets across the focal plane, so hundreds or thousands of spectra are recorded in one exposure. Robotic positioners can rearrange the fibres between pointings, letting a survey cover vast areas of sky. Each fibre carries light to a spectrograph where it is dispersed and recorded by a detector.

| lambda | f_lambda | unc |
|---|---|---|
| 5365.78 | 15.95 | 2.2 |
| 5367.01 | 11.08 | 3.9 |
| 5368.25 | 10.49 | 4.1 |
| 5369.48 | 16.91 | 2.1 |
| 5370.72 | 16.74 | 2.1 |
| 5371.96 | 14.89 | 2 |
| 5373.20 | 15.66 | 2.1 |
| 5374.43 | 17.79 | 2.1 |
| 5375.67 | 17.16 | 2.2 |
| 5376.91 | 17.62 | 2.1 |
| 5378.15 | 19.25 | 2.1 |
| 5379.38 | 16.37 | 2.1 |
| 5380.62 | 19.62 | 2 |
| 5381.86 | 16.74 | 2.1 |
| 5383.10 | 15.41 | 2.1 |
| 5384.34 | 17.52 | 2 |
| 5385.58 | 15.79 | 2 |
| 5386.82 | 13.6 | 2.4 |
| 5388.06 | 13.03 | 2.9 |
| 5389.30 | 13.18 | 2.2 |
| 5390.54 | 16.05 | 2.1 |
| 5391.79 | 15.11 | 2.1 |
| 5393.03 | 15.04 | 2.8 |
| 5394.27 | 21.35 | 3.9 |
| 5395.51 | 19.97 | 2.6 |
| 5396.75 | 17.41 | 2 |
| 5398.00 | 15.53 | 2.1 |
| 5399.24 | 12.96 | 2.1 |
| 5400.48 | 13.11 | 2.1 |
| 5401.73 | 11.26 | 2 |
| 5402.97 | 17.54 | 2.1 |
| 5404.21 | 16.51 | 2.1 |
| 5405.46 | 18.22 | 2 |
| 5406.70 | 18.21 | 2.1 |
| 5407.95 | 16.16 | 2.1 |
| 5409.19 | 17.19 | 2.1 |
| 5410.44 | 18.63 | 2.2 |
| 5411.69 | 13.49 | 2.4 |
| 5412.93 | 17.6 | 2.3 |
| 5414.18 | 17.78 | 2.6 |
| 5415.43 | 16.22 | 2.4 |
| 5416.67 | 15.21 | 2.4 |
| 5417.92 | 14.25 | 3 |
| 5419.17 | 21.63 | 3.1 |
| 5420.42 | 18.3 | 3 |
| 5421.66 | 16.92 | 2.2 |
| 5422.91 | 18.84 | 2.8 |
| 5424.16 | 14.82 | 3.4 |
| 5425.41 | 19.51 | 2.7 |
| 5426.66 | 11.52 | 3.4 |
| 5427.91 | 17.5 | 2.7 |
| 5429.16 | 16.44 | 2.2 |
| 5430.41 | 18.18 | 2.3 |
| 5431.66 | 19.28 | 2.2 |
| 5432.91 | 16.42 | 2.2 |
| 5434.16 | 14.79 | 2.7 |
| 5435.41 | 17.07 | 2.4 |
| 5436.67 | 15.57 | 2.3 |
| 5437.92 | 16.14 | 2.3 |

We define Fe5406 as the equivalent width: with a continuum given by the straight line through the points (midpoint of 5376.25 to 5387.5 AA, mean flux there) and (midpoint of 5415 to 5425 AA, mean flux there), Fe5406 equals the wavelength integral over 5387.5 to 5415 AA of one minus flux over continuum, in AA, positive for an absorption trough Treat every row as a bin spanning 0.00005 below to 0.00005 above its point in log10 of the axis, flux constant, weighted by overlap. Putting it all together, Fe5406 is 1.3 AA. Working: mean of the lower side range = 16.9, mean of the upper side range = 17.1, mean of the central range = 16.2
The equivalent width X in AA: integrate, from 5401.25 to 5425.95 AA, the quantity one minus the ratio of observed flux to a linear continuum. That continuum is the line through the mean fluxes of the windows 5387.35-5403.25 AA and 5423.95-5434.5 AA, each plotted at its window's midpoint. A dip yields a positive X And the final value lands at -1.32 AA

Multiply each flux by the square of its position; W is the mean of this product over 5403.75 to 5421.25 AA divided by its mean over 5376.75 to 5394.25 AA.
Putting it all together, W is 1.07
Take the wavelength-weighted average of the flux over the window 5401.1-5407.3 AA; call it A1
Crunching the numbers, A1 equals 16.3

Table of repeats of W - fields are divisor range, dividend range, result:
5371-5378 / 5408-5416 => 1.01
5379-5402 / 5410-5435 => 1.08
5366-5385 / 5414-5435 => 1.06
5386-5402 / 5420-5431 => 1.12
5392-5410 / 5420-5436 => 1.04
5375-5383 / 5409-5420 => 0.97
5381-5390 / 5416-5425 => 1.15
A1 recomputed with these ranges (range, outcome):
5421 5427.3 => 16.3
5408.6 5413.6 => 16.7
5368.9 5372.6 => 16.1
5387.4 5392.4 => 14.3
